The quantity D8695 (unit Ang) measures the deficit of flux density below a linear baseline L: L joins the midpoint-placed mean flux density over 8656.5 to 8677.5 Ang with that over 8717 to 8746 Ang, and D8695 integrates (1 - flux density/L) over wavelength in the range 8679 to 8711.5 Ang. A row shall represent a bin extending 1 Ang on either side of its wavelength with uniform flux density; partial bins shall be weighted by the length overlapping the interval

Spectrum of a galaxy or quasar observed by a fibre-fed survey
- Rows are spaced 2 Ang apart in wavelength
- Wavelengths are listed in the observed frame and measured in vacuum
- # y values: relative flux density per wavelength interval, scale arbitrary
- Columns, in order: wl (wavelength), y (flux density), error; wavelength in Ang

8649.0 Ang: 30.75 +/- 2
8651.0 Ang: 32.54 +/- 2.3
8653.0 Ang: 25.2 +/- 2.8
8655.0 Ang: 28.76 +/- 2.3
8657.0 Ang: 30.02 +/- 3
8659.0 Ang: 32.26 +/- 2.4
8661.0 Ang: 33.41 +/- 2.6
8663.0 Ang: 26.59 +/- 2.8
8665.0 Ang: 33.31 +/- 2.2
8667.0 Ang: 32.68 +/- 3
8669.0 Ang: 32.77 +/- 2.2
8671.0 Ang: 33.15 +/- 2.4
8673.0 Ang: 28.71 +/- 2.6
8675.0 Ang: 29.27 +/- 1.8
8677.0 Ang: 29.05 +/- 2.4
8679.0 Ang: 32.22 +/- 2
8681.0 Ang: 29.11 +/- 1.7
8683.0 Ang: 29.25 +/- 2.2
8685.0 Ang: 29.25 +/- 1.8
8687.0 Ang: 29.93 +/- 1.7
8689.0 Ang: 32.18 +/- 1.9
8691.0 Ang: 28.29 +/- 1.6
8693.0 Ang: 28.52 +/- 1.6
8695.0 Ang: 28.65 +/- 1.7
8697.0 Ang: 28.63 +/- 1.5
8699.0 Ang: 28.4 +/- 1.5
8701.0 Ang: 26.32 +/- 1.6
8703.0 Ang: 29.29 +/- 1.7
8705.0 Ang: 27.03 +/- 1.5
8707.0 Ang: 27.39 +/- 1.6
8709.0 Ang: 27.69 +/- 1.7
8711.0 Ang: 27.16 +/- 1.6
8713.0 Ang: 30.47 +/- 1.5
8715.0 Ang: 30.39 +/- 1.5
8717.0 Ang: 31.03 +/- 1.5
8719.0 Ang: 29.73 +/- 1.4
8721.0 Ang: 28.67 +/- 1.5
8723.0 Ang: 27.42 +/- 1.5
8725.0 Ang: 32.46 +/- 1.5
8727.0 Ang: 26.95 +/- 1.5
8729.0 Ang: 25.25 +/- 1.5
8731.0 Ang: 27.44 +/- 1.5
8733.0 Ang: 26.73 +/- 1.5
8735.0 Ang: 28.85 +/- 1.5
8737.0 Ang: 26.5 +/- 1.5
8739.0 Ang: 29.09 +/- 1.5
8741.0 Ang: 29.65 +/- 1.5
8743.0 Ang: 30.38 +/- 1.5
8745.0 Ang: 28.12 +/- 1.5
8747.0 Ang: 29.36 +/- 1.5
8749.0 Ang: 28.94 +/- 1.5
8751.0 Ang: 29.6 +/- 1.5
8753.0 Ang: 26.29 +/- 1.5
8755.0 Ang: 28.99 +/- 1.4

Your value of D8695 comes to 1.4 Ang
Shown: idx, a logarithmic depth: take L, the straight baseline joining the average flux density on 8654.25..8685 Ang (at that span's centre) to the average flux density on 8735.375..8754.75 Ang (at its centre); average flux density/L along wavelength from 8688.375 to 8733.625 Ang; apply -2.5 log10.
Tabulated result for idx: 0.04 mag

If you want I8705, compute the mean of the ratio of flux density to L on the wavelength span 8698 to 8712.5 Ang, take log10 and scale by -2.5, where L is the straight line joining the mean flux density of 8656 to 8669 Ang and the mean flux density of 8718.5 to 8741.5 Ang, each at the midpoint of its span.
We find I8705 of 0.06 mag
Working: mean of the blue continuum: 31.5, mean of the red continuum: 28.2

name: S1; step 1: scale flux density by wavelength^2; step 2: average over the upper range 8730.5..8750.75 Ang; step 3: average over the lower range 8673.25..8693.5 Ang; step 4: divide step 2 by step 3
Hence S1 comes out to 1.0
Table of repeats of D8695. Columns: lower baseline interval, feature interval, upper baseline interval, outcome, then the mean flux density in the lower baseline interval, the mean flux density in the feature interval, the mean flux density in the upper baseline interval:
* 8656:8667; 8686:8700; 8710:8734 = 0.3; 31.3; 29.2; 28.6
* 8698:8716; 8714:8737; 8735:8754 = -0.1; 28.2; 28.5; 28.7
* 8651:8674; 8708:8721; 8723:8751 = -0.1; 30.7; 29.4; 28.4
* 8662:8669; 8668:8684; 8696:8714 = -0.1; 31.1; 30.4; 28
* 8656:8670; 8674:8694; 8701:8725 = 0.5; 31.6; 29.7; 28.8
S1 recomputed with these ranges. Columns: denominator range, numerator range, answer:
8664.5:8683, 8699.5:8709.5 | 0.90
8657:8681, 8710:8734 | 0.93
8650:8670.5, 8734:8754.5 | 0.95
